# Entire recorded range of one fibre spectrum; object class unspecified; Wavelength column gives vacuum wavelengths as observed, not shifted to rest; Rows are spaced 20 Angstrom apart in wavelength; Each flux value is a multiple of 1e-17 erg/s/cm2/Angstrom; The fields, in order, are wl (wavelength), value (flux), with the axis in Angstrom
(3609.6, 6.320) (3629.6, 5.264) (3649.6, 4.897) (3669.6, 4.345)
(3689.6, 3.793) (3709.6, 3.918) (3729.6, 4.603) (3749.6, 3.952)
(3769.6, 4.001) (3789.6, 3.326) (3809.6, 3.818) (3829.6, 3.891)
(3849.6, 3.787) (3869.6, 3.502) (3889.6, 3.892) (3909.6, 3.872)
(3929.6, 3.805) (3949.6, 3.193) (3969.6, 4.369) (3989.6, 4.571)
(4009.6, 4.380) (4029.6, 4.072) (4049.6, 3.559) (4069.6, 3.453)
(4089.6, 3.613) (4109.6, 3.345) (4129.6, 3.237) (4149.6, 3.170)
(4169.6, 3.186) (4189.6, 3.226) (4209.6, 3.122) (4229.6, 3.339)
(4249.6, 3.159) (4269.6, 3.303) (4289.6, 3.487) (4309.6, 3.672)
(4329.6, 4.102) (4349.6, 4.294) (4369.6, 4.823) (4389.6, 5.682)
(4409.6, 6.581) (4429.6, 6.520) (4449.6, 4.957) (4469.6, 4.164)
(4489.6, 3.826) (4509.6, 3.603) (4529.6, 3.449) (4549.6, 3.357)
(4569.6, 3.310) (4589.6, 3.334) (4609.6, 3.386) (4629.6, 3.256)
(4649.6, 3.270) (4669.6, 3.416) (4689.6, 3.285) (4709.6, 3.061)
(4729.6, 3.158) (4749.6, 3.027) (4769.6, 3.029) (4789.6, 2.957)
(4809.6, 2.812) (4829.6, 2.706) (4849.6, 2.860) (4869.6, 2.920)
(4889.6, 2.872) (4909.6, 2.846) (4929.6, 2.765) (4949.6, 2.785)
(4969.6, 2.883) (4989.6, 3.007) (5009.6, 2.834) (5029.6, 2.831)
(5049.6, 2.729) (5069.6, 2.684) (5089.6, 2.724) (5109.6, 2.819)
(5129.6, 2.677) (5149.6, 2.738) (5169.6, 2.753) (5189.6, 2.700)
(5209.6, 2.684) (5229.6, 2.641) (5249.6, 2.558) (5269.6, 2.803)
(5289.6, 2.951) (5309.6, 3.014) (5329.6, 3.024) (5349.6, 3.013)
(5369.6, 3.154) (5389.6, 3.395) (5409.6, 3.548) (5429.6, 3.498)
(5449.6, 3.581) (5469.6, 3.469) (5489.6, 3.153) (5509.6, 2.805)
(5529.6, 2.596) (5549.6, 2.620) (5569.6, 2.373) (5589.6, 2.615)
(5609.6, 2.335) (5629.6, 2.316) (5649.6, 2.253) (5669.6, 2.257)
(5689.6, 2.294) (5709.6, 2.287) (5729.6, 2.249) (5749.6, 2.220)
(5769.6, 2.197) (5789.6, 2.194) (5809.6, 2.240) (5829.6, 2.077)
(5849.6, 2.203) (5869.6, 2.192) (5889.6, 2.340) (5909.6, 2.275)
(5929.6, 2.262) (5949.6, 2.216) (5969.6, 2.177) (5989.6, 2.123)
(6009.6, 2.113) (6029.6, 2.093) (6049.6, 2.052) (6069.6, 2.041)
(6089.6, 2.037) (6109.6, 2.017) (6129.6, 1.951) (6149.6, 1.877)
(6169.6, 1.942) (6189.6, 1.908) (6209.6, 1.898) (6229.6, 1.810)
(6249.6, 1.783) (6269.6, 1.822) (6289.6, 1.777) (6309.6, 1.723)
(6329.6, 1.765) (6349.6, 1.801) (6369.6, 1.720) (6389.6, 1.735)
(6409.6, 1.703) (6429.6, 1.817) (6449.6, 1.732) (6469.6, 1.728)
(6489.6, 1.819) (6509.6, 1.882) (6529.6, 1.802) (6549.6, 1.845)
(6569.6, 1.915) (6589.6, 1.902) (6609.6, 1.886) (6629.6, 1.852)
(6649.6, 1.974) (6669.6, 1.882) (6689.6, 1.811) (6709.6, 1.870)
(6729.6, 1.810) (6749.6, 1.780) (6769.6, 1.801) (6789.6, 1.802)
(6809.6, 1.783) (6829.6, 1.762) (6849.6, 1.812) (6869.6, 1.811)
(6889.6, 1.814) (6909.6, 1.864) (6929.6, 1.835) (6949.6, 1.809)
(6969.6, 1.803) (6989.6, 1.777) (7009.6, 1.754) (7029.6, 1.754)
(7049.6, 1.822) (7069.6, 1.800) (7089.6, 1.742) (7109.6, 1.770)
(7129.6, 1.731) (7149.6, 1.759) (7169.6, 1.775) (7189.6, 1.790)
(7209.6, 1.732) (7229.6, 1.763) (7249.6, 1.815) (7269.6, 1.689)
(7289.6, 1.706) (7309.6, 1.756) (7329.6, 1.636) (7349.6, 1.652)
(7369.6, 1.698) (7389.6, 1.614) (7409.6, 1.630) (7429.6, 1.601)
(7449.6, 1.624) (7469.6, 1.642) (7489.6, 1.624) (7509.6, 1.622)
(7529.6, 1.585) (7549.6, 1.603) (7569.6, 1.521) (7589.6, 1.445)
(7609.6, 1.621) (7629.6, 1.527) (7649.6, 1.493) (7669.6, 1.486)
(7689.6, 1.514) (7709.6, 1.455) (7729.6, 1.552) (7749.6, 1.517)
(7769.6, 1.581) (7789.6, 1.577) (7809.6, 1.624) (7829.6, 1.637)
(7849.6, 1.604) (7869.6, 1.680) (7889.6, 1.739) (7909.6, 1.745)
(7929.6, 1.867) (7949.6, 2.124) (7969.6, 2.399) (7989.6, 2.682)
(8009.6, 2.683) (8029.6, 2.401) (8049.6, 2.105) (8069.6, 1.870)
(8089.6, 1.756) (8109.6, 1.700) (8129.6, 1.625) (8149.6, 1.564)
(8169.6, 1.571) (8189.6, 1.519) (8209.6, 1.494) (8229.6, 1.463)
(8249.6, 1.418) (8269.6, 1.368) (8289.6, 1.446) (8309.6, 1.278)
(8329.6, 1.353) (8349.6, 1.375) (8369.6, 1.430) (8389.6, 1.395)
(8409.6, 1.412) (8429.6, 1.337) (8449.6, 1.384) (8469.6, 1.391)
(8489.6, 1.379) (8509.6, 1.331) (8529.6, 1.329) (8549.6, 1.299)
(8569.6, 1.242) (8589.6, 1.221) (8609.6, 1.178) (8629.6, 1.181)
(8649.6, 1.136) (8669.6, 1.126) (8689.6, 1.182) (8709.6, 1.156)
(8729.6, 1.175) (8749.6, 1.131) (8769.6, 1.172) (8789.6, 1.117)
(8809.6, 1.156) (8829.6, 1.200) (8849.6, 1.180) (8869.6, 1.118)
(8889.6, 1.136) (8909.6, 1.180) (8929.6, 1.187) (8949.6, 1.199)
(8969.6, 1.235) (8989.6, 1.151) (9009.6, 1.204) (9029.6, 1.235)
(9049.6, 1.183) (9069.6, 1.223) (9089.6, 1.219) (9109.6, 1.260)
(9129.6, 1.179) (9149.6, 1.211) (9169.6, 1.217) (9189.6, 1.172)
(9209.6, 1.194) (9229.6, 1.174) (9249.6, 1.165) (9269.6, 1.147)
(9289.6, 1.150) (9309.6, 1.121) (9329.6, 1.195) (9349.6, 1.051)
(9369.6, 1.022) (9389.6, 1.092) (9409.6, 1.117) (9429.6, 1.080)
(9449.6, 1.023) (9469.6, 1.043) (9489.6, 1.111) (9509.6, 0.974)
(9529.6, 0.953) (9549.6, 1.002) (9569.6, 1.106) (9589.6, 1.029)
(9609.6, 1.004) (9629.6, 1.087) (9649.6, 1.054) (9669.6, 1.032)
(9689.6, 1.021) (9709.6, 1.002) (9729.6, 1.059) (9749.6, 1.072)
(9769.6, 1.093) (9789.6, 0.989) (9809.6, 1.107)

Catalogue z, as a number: 1.86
